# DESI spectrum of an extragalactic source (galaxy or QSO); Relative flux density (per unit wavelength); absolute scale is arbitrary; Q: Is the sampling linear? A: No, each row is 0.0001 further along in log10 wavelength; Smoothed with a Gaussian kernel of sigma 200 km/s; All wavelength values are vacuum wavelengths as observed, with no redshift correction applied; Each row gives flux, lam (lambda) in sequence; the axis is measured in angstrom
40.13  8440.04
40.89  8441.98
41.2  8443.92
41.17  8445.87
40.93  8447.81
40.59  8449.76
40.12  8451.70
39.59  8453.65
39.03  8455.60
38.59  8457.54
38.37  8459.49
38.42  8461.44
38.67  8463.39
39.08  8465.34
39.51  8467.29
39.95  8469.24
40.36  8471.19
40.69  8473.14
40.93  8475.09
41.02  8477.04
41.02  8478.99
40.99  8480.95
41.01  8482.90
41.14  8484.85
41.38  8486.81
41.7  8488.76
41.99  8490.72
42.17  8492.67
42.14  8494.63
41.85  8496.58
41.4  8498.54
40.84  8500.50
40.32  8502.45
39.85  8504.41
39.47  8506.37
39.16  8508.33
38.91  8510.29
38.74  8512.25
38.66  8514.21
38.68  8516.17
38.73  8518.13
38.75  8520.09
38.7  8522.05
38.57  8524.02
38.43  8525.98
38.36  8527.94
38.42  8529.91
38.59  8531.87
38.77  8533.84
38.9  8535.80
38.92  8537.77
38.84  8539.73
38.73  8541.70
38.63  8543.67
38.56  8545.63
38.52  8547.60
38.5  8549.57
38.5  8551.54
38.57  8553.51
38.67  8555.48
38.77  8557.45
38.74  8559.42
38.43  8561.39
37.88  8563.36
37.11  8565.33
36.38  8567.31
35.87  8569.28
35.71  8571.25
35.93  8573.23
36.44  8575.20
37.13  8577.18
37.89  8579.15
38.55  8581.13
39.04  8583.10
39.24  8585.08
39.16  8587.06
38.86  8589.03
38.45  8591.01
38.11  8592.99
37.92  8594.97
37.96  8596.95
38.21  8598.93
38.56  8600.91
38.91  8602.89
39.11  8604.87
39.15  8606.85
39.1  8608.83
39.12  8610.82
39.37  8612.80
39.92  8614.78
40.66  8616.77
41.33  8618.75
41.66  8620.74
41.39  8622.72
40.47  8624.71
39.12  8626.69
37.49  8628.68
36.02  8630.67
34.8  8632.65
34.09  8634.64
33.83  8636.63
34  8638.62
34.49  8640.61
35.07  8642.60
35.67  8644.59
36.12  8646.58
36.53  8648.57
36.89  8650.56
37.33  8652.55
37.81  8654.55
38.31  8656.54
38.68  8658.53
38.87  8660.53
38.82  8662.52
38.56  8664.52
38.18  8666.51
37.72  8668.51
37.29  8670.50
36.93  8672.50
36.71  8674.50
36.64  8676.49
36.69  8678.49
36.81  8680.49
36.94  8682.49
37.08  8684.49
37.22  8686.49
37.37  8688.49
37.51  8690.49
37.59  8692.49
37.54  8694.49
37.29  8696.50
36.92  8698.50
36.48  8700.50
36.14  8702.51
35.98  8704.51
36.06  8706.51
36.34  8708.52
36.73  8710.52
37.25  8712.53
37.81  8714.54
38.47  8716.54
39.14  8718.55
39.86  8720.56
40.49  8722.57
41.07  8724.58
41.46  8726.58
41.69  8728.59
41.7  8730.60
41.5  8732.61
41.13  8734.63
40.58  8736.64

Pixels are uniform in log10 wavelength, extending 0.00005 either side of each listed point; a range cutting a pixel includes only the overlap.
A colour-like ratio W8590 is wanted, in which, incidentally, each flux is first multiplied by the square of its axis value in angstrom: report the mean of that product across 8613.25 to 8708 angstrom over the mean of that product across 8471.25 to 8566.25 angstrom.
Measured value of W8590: 1.0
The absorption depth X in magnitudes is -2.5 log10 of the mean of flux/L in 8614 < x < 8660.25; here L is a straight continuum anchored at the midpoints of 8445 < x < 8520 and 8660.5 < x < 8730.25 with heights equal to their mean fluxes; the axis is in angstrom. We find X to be 0.03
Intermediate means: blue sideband 40.2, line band 37.5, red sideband 37.8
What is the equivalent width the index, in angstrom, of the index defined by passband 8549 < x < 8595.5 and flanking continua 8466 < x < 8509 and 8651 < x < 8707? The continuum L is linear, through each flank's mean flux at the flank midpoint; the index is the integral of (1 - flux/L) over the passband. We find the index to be 1.65 angstrom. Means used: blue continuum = 40.9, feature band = 37.9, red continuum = 37.3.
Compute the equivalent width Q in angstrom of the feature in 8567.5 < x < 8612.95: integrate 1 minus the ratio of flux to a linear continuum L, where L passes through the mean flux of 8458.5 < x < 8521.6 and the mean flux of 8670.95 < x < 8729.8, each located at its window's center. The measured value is 1.0 angstrom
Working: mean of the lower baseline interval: 40.2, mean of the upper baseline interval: 37.7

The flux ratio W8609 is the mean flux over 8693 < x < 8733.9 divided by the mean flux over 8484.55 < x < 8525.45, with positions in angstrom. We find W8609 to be 0.96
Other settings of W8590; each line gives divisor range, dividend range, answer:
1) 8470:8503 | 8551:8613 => 0.95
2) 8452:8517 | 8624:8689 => 0.96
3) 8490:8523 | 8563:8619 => 0.98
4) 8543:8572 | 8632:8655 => 0.95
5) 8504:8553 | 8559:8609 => 0.99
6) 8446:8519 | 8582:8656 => 0.98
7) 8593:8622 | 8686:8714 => 0.96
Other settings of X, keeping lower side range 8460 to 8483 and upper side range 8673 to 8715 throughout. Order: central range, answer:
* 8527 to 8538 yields 0.016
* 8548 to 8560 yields 0.008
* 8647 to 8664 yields -0.012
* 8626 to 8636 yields 0.049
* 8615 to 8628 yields -0.075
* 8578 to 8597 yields -0.004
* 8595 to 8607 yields -0.010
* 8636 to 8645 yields 0.093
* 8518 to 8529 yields 0.021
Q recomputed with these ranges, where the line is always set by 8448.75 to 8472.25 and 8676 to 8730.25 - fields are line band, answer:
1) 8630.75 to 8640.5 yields 0.99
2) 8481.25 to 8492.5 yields -0.65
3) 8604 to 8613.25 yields -0.17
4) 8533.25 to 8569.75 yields 0.46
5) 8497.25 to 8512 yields -0.33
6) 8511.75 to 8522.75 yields 0.08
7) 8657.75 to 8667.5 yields -0.13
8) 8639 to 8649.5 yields 0.75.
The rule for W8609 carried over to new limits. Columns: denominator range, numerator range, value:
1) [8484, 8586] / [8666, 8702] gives 0.95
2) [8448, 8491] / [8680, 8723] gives 0.93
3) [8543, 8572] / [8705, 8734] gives 1.03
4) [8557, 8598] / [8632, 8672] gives 0.97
